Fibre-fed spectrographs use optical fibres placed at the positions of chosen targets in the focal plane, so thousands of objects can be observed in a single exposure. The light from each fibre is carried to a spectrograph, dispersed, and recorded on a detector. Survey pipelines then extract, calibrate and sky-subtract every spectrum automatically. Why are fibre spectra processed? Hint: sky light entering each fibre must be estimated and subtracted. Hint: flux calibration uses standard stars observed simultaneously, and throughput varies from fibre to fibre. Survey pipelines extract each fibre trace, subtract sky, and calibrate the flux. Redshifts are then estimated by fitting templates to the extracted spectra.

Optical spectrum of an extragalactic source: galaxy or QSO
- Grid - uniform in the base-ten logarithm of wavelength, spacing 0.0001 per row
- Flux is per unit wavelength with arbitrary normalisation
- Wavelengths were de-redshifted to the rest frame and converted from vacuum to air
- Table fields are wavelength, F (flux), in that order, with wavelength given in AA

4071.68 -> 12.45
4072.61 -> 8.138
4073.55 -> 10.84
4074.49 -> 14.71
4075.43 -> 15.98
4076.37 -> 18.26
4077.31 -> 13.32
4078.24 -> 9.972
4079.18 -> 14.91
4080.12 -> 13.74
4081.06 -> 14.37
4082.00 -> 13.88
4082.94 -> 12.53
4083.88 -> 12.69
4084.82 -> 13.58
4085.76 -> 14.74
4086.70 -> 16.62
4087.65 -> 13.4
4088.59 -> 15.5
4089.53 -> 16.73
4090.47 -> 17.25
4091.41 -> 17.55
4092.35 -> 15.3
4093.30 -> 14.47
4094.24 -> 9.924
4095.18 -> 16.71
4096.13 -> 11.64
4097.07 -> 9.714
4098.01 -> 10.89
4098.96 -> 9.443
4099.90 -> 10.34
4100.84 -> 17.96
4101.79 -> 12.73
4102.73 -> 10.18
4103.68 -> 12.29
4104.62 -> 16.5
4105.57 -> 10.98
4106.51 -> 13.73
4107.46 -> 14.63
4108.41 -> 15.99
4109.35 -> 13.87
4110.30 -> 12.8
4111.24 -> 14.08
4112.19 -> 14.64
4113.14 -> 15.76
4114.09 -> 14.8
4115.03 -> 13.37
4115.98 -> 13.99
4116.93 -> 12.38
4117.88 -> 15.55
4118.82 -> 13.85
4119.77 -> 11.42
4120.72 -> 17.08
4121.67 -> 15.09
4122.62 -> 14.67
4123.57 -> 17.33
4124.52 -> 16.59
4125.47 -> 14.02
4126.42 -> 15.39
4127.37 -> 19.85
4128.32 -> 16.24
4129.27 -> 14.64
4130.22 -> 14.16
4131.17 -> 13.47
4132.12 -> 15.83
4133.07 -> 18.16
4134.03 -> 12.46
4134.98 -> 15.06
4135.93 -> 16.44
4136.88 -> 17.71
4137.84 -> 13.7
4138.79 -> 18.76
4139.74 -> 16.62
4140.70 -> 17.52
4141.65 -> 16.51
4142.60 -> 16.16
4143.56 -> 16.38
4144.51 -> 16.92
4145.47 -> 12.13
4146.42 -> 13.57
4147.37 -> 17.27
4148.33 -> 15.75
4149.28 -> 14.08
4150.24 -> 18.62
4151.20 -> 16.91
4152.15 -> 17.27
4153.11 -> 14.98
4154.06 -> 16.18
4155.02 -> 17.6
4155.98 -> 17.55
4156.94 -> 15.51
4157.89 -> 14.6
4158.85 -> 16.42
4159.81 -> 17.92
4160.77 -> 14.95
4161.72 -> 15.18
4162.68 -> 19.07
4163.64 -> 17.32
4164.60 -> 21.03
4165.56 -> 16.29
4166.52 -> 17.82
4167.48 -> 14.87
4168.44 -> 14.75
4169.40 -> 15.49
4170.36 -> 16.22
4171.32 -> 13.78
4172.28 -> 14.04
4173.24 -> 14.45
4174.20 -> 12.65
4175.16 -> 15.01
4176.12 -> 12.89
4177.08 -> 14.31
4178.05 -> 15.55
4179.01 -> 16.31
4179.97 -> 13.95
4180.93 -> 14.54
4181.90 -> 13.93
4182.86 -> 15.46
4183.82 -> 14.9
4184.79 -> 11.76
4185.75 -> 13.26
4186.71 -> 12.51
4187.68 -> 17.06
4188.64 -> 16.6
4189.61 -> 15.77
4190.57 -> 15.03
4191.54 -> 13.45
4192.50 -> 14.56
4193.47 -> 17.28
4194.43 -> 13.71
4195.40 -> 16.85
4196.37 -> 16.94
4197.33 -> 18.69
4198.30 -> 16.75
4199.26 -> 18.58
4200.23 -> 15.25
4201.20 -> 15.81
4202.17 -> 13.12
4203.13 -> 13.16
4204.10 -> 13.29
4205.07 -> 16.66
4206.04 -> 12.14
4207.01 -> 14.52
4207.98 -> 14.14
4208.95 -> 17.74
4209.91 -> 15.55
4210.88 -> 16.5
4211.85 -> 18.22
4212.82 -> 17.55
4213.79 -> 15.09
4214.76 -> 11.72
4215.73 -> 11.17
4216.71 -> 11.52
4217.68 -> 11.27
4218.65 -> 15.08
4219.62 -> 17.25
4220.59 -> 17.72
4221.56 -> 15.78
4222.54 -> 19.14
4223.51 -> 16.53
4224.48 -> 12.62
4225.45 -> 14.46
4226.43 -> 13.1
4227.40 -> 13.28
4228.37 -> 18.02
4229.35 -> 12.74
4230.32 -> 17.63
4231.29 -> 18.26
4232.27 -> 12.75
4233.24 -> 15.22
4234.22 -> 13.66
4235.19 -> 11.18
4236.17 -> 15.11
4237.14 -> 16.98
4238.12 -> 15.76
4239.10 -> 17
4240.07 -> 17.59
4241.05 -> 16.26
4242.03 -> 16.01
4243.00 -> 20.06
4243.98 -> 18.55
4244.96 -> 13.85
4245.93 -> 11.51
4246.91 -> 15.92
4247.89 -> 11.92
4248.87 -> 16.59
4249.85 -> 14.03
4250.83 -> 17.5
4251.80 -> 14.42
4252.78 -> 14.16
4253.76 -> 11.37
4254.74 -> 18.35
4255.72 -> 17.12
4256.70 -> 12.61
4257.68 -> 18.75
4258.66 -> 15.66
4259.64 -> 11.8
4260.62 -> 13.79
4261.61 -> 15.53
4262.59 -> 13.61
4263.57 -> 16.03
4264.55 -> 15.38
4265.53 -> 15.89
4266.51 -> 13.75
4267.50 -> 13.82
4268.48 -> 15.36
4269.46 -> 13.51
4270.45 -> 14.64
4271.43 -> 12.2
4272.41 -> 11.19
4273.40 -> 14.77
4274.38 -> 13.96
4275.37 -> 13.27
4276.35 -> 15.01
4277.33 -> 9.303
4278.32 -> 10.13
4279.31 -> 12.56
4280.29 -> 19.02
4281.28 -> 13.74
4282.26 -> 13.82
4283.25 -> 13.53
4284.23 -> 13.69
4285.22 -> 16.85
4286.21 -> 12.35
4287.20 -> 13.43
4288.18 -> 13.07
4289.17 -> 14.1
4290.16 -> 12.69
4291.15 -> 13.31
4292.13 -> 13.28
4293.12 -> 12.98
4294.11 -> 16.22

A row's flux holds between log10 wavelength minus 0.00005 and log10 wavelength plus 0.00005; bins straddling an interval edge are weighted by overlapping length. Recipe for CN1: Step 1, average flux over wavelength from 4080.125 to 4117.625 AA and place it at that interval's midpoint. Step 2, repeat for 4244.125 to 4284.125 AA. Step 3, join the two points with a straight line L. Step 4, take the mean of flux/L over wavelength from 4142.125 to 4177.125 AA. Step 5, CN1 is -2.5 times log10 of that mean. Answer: -0.14 mag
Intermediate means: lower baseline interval 13.8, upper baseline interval 14.3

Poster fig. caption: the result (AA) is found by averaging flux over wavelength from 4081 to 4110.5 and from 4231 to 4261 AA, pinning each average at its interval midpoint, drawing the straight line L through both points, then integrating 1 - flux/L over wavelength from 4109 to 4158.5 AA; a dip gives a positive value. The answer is -4.9 AA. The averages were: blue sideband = 13.7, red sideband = 15.3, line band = 15.5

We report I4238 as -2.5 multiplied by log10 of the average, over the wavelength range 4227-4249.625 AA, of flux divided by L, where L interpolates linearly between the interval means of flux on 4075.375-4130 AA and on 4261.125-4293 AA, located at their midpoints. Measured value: -0.11 mag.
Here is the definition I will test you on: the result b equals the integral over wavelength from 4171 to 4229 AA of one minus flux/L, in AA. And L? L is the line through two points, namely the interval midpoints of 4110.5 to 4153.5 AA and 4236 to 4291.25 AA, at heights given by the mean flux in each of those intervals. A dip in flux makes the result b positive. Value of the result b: 0.2 AA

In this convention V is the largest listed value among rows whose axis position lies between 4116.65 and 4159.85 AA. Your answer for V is 19.85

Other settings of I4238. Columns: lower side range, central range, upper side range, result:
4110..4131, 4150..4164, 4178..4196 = -0.12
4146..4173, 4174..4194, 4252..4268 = 0.09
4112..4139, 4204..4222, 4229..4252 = 0.04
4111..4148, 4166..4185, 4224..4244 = 0.05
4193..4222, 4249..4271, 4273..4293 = -0.06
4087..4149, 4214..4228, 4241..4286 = 0.02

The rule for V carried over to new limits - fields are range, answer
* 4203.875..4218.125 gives 18.22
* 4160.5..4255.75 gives 21.03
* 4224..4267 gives 20.06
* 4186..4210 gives 18.69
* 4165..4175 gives 17.82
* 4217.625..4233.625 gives 19.14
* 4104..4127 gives 17.33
